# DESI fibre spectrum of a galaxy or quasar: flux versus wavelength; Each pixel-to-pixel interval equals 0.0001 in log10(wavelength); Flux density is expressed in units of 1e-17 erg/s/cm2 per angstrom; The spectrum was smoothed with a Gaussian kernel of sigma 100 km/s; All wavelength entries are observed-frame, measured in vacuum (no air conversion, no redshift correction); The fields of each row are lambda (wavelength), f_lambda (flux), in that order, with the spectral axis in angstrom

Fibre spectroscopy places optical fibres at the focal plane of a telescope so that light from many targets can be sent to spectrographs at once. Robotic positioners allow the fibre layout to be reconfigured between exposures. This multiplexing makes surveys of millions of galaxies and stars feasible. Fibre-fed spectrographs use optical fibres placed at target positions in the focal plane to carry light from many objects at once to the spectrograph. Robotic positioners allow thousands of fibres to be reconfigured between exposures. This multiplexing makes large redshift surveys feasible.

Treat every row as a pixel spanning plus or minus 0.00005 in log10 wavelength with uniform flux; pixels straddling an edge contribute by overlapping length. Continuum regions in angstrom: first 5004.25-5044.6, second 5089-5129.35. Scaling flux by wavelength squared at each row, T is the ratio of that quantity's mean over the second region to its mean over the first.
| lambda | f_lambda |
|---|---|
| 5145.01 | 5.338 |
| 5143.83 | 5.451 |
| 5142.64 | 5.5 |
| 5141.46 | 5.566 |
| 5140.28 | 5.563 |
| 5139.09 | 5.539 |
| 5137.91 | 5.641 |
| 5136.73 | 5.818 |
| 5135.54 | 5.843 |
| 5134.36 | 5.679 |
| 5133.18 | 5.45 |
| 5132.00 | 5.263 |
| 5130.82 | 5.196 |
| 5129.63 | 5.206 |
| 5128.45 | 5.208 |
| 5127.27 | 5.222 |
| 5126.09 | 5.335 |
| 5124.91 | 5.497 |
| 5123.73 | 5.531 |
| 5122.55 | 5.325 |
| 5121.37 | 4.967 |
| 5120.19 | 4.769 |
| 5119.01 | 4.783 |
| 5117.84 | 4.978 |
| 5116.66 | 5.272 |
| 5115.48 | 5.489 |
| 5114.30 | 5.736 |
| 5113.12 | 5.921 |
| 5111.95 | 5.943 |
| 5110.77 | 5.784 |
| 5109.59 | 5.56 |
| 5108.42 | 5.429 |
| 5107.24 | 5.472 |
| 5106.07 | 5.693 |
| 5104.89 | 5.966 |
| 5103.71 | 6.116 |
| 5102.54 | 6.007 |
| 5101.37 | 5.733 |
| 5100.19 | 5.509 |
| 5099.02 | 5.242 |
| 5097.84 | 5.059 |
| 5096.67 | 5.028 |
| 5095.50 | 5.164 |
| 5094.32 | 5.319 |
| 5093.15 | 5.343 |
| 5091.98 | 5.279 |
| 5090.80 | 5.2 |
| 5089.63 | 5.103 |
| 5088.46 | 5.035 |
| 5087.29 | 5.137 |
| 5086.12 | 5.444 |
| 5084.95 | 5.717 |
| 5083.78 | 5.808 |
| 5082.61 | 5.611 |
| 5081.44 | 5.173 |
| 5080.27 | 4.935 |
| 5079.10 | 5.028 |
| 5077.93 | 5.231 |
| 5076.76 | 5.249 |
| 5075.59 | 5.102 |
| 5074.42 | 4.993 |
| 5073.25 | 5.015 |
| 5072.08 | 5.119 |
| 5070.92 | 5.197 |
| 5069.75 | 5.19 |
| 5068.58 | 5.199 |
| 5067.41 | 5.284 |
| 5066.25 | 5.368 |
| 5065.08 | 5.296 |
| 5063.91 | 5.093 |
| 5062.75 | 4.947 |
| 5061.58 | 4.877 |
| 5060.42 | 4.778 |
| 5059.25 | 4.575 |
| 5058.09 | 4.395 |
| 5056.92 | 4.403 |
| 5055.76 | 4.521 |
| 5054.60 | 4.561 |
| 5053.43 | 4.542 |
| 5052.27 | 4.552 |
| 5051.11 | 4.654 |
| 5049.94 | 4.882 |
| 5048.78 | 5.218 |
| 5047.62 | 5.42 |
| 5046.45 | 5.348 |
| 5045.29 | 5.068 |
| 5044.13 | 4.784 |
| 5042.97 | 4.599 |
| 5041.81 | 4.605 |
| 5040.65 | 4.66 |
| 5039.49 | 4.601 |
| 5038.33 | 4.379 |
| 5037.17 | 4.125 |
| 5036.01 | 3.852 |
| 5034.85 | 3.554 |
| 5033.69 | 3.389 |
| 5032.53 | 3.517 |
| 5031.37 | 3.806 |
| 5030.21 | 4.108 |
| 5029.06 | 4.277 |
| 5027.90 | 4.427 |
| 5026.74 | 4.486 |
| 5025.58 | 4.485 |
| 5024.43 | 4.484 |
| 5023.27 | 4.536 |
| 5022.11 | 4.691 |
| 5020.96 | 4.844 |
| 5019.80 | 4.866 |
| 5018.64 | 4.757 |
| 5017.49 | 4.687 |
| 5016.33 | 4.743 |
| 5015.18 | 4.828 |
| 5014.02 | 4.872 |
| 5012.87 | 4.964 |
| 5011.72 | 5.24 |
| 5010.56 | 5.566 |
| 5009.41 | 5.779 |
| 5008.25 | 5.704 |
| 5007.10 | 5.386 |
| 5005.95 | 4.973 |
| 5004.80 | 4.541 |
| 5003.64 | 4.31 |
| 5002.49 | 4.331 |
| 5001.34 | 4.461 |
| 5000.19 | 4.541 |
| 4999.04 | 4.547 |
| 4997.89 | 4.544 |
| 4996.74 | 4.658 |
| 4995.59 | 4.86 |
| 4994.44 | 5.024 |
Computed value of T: 1.22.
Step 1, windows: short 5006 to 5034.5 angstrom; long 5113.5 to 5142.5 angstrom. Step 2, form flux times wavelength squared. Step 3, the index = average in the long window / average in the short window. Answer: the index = 1.2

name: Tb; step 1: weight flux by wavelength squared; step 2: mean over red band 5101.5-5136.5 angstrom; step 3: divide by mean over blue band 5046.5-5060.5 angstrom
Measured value 1.19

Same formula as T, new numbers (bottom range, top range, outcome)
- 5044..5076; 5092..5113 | 1.14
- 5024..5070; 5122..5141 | 1.22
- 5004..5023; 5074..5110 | 1.11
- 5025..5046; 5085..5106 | 1.30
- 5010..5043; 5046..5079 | 1.12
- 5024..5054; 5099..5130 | 1.27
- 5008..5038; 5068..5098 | 1.18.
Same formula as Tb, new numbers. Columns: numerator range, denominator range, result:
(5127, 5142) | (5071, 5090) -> 1.07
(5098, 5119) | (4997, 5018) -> 1.19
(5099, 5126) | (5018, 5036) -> 1.34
